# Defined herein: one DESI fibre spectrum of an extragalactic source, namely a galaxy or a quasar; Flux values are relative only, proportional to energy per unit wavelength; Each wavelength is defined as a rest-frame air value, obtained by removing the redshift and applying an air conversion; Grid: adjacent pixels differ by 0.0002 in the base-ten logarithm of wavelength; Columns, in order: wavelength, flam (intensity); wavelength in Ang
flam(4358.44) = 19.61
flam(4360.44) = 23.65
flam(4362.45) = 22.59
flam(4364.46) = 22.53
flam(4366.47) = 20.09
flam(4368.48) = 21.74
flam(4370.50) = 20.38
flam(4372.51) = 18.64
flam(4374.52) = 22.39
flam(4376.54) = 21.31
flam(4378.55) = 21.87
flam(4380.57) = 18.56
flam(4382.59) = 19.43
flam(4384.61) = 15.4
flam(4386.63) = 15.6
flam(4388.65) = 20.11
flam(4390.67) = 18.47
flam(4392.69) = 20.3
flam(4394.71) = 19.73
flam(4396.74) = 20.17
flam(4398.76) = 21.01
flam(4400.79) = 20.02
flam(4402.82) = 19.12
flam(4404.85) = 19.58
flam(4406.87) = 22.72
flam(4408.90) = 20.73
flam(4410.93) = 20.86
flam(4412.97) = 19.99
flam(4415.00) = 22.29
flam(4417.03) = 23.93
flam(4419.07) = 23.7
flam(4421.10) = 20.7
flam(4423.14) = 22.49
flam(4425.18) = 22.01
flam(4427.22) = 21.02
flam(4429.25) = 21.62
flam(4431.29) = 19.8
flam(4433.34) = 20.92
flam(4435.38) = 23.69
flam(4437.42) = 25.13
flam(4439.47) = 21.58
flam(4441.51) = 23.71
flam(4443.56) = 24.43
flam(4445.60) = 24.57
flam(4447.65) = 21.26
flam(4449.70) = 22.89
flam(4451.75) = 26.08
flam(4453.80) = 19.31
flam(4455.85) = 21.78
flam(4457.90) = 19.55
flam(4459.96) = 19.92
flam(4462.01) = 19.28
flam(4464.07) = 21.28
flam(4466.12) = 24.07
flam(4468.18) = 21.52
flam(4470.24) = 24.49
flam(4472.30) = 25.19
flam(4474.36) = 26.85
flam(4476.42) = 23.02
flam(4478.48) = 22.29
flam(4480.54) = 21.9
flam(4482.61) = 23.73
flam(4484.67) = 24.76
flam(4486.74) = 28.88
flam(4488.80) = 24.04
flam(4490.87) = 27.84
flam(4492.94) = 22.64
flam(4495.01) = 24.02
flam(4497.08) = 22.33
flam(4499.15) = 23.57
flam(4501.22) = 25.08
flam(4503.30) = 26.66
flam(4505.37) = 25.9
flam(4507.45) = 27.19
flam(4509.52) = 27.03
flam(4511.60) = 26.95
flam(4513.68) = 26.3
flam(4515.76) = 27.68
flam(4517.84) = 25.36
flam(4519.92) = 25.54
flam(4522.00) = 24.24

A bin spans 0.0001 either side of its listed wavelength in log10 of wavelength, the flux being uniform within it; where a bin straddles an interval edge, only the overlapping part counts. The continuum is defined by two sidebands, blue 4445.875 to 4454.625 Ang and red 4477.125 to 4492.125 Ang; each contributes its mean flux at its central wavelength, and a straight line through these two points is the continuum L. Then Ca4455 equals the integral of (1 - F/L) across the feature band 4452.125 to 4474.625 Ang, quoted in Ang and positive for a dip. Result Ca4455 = 1.32 Ang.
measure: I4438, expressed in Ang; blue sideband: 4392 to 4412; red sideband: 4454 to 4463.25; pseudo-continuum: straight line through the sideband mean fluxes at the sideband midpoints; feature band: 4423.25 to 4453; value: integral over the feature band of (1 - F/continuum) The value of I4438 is -3.7 Ang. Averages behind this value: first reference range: 20.4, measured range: 22.7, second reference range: 20.1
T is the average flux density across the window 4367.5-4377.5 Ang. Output 20.9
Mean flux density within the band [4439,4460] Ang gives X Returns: 22.4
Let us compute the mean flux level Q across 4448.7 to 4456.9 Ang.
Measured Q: 22.5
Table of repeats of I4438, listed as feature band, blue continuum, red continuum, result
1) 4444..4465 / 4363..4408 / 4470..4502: 1.22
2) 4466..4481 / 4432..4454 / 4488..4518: 0.39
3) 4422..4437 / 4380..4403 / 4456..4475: -0.77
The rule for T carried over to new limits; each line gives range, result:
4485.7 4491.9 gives 26.9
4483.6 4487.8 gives 26.8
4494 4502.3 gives 23.8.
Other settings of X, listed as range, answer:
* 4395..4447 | 21.8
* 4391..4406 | 20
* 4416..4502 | 23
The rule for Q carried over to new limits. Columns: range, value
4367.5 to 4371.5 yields 21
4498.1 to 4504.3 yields 25.1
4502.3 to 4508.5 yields 26.6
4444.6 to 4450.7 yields 22.9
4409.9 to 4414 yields 20.4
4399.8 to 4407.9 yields 20.4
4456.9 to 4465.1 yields 20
